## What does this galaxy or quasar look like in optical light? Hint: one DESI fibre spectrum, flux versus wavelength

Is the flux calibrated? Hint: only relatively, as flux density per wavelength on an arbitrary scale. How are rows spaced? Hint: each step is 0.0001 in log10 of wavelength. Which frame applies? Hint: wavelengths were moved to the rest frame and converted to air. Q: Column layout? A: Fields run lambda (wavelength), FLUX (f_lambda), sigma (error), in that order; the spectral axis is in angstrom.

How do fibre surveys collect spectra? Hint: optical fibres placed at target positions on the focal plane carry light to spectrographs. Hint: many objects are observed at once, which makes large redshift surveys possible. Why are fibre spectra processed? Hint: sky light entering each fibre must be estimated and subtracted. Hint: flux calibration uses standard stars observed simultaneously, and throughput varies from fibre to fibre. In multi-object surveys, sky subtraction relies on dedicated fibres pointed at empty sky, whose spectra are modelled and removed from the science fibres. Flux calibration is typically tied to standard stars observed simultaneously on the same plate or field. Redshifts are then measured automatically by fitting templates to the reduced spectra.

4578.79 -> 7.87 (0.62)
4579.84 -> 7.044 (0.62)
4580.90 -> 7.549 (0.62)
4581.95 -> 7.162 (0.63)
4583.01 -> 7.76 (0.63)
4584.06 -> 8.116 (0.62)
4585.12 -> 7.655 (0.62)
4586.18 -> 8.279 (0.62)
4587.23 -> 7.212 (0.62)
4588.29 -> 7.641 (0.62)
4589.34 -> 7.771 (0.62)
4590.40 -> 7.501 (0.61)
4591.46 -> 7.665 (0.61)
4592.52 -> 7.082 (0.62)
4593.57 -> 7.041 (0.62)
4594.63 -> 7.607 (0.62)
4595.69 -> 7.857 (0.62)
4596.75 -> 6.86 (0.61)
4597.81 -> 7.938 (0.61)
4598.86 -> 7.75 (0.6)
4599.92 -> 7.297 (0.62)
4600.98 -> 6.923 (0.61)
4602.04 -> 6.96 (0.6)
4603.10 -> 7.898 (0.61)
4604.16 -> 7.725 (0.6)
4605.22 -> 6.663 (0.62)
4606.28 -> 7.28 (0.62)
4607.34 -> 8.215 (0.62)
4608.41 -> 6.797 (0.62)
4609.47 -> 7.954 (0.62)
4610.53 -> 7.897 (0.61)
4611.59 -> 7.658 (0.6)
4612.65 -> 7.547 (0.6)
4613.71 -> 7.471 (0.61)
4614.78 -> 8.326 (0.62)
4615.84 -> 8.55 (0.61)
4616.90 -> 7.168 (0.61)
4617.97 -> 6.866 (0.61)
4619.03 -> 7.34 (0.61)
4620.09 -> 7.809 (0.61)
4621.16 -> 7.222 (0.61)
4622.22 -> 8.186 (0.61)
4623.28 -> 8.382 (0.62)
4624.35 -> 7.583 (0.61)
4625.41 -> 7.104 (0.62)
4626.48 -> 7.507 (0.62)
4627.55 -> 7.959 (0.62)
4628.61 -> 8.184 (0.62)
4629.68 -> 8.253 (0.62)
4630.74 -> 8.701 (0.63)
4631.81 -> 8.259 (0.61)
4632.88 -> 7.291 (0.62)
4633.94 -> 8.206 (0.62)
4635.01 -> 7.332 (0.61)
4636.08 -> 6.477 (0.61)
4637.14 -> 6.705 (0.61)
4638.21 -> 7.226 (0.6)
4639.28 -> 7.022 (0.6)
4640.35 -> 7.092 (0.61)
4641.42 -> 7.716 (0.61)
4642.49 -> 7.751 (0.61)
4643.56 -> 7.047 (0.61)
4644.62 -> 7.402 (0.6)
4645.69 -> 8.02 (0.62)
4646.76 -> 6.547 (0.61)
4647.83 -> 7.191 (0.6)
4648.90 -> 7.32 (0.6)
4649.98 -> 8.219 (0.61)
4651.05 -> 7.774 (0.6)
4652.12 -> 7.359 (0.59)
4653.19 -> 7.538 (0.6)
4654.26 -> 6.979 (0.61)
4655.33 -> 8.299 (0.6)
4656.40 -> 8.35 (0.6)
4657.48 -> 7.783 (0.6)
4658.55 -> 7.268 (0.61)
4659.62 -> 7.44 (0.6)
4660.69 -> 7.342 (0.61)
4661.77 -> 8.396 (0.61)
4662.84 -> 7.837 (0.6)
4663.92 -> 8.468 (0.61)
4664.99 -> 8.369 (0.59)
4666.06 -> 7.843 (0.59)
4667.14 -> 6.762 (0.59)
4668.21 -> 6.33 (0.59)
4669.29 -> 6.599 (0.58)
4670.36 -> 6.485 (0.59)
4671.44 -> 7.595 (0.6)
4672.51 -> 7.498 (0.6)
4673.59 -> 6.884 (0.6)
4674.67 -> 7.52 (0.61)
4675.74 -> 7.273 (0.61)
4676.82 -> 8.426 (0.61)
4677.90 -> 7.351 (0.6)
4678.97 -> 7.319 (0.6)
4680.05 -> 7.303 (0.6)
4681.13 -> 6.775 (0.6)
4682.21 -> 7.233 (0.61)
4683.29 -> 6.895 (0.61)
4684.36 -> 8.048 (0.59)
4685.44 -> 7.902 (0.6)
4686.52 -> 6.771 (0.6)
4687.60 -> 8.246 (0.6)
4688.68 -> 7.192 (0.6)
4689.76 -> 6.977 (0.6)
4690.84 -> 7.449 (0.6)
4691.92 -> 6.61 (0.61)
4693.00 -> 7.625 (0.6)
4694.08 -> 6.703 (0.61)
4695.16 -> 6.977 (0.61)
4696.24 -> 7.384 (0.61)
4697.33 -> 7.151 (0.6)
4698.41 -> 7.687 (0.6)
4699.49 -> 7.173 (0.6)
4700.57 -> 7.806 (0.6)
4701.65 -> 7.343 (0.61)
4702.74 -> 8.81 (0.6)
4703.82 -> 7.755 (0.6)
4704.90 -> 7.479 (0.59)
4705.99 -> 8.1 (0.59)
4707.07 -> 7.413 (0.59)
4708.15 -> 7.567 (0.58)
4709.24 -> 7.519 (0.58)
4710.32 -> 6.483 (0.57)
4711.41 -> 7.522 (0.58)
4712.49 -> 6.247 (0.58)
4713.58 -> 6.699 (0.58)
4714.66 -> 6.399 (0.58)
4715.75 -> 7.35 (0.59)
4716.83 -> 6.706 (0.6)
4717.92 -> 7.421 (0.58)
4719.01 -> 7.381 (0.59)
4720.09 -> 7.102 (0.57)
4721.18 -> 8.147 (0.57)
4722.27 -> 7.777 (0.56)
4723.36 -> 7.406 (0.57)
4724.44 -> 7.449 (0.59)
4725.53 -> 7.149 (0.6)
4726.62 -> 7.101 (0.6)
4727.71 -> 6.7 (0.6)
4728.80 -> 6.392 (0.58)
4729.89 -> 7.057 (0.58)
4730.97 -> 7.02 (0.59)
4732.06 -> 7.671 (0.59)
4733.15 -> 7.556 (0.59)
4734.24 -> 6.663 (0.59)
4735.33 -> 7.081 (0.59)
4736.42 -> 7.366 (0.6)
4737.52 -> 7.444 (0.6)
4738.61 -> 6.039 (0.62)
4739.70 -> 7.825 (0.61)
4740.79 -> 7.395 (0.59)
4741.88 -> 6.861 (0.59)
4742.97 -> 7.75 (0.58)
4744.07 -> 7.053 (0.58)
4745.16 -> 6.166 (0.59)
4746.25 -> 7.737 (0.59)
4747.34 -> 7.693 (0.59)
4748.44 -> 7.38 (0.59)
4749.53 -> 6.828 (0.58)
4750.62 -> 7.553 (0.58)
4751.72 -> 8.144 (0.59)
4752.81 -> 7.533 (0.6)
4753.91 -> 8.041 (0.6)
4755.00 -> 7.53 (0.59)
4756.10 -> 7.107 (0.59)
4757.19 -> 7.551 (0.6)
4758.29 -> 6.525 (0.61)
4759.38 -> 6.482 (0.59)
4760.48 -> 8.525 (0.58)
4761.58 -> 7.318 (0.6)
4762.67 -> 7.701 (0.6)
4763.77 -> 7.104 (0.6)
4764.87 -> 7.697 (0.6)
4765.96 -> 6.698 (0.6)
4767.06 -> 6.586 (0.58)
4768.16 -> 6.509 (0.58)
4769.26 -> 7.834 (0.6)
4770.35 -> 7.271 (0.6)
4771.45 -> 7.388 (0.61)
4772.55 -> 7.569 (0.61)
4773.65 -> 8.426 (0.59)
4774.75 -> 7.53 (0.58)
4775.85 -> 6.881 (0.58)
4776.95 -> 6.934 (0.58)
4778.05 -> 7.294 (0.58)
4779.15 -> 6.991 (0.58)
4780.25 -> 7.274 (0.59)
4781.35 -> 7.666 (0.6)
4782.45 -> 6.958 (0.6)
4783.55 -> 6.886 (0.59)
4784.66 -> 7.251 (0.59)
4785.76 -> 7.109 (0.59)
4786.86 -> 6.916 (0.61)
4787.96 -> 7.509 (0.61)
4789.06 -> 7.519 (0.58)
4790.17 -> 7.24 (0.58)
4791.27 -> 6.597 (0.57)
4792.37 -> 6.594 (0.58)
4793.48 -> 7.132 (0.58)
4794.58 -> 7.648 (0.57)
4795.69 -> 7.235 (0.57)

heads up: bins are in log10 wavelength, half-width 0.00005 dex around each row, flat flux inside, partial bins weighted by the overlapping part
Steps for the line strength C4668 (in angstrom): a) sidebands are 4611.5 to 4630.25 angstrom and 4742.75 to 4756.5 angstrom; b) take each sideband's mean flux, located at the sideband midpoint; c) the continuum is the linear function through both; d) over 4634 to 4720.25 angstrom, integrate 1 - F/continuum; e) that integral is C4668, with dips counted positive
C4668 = 2.5 angstrom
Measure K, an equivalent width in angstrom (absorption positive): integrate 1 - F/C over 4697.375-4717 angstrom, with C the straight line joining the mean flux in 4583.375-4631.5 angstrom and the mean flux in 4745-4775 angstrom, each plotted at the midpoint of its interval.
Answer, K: 0.3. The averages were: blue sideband 7.63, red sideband 7.39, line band 7.35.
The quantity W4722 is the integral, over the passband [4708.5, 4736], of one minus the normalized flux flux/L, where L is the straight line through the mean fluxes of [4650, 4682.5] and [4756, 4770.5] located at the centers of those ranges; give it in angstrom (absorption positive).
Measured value 0.8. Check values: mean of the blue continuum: 7.49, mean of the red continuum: 7.21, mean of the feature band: 7.12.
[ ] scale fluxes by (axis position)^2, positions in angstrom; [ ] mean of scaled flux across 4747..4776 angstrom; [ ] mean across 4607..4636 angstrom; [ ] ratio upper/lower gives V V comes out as 1.0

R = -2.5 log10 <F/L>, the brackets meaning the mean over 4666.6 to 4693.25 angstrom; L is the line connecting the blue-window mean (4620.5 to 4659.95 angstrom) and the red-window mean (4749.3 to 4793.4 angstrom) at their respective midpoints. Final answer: 0.04 mag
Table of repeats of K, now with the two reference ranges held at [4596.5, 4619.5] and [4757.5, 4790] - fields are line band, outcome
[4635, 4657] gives 0.15 angstrom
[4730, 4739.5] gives 0.24 angstrom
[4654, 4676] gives -0.23 angstrom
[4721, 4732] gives 0.18 angstrom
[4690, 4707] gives -0.20 angstrom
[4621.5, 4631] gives -0.59 angstrom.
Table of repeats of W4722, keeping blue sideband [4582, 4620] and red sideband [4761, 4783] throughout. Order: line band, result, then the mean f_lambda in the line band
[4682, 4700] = 0.27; 7.3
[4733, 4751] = 0.35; 7.19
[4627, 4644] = -0.19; 7.58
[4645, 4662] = -0.30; 7.6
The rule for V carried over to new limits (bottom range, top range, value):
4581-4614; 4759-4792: 1.04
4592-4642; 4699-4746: 1.00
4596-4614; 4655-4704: 1.03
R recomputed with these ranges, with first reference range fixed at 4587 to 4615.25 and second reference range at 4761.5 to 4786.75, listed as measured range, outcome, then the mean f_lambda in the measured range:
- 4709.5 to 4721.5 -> 0.05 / 7.03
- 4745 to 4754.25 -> -0.03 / 7.49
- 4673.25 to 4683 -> 0.01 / 7.34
